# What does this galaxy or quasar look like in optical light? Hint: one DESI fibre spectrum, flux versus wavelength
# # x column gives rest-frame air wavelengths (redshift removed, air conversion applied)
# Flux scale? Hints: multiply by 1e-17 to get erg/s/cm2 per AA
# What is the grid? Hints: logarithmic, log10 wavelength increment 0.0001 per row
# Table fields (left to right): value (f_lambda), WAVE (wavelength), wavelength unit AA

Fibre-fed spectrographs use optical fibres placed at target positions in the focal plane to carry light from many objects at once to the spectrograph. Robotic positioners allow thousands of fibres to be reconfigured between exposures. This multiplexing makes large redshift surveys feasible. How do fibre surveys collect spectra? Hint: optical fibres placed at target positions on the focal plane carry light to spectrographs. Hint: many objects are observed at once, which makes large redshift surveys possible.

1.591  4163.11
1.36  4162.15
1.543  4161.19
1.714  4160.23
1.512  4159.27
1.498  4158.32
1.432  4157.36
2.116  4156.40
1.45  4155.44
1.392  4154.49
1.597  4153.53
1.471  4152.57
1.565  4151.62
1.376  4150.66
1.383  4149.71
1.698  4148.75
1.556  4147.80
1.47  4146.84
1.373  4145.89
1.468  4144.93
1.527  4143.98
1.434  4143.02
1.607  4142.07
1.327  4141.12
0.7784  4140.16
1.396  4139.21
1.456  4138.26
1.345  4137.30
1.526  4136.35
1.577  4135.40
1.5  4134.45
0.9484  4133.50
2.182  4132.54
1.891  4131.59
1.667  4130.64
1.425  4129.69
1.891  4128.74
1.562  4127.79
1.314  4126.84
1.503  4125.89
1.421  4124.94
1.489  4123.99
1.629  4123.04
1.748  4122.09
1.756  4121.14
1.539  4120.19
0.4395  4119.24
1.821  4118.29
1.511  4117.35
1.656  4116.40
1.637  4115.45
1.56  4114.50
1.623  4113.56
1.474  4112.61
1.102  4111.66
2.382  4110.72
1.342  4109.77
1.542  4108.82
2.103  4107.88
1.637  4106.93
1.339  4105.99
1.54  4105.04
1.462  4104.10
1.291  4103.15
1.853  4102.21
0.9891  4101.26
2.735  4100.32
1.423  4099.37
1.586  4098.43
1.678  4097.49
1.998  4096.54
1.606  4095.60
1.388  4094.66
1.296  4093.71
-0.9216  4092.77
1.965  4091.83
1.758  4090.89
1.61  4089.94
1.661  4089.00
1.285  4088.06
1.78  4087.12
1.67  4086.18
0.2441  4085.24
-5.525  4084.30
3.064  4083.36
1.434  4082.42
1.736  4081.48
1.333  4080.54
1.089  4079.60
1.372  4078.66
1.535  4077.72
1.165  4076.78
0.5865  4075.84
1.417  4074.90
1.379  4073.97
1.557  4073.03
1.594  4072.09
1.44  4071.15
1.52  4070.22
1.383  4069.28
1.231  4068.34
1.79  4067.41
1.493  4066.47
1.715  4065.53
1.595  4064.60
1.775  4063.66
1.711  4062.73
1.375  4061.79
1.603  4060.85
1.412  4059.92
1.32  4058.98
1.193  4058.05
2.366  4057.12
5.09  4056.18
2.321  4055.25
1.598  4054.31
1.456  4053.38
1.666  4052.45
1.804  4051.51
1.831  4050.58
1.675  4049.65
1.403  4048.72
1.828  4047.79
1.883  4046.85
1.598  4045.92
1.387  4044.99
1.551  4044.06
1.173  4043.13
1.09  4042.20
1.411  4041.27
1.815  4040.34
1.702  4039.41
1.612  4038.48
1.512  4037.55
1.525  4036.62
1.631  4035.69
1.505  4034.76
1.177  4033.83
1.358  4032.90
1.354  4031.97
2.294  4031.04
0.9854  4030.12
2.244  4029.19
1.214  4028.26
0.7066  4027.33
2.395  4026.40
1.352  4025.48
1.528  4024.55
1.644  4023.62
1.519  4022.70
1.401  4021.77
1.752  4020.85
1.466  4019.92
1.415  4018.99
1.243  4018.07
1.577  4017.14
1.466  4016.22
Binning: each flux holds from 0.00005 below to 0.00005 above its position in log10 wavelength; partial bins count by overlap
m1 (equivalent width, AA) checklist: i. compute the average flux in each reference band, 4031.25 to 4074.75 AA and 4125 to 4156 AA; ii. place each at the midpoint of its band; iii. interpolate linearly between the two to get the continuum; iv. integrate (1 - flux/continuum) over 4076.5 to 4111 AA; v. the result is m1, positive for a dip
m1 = 5.2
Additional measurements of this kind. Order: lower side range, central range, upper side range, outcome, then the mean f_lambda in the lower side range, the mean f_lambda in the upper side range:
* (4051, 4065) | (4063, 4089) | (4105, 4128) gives 8.3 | 1.89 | 1.55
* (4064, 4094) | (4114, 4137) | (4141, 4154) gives -2.5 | 1.2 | 1.49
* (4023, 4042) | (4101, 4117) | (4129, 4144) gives -0.8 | 1.54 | 1.48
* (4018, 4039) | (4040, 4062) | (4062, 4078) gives -3.9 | 1.52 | 1.46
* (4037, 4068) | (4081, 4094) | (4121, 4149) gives 5.6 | 1.72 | 1.51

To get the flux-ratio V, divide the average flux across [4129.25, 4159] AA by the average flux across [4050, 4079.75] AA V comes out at 0.91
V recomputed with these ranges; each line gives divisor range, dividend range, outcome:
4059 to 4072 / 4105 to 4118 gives 1.05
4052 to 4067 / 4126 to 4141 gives 0.80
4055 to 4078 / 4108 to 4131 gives 0.94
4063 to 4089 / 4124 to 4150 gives 1.22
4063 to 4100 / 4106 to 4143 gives 1.19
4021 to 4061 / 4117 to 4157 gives 0.91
